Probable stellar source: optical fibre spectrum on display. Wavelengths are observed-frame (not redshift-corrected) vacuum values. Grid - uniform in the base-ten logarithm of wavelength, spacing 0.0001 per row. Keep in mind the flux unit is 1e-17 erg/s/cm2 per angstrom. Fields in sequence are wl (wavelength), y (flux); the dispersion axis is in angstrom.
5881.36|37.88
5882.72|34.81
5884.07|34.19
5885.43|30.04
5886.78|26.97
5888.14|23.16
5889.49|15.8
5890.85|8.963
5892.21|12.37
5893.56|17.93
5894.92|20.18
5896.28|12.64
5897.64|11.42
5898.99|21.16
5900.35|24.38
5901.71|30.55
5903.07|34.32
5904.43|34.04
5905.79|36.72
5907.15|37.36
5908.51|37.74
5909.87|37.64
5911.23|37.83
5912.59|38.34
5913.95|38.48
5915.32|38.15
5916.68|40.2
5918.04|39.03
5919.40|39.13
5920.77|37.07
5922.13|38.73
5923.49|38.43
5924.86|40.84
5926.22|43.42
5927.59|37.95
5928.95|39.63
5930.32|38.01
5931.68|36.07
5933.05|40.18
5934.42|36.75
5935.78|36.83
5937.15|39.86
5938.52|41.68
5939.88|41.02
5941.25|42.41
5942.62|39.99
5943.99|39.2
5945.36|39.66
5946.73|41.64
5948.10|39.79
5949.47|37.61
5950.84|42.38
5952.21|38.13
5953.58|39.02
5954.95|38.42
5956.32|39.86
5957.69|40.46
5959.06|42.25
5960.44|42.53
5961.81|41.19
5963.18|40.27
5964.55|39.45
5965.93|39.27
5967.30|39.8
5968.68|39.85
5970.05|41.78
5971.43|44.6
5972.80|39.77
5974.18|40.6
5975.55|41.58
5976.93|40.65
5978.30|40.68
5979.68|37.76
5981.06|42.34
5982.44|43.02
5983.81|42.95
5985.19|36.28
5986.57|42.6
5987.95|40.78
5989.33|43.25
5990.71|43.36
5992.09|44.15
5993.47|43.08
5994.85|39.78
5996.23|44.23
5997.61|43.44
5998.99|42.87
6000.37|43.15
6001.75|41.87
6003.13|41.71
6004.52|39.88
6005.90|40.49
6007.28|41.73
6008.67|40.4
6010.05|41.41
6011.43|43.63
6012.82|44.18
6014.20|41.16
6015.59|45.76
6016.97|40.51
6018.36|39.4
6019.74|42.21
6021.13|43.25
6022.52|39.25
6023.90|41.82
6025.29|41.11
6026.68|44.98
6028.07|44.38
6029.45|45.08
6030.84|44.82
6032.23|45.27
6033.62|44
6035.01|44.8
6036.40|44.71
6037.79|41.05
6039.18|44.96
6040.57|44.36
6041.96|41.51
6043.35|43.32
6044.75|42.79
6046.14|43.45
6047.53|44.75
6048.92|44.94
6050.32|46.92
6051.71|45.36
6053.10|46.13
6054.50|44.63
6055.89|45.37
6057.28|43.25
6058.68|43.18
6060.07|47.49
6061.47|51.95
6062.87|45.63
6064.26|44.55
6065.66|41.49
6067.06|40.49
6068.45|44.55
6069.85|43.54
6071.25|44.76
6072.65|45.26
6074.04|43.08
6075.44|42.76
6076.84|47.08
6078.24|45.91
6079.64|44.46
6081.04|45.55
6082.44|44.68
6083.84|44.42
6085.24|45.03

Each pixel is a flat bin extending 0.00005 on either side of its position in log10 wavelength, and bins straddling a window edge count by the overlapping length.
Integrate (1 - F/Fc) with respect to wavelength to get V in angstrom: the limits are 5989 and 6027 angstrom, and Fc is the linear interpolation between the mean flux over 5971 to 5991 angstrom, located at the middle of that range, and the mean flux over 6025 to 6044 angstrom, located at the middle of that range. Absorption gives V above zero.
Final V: 0.4 angstrom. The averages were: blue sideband 41.3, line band 42.2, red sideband 43.9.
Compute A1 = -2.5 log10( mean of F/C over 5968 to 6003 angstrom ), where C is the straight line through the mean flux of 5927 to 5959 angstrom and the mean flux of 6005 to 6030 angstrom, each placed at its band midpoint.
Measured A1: -0.02 mag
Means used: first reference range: 39.5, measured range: 41.8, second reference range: 42.2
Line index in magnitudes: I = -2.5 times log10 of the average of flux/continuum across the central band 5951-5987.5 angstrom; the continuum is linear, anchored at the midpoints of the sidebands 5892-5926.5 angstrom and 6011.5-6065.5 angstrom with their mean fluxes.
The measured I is -0.08 mag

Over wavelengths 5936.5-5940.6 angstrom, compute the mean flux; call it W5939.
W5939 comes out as 40.9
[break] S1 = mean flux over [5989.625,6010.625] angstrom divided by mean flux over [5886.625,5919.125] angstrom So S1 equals 1.49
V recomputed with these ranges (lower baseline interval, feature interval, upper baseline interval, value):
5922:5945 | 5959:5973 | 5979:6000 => 0.0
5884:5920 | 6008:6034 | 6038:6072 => -1.1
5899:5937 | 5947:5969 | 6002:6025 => -0.6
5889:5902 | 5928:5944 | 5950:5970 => -3.9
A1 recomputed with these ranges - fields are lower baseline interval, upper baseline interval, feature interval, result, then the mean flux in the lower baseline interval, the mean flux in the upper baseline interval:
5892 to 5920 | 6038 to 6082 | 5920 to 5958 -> -0.17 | 30.8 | 44.6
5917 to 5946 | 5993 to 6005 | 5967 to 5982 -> 0.01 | 39.3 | 42.3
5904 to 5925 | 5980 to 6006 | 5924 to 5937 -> 0.00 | 38.1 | 42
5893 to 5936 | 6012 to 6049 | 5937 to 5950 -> -0.11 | 34.1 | 43.2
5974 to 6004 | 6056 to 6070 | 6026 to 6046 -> -0.01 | 41.8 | 44.7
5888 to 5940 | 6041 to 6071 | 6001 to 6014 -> -0.03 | 32.7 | 44.5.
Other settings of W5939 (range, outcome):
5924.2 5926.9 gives 42.2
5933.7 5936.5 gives 36.9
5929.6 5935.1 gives 37.7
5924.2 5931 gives 40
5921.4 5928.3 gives 39.9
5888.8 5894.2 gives 13.8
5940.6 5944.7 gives 40.5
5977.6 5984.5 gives 41.4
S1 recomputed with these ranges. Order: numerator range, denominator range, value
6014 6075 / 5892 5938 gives 1.30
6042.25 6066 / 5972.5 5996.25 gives 1.09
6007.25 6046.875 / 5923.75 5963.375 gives 1.08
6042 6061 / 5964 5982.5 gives 1.10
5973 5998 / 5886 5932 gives 1.33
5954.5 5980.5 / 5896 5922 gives 1.22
